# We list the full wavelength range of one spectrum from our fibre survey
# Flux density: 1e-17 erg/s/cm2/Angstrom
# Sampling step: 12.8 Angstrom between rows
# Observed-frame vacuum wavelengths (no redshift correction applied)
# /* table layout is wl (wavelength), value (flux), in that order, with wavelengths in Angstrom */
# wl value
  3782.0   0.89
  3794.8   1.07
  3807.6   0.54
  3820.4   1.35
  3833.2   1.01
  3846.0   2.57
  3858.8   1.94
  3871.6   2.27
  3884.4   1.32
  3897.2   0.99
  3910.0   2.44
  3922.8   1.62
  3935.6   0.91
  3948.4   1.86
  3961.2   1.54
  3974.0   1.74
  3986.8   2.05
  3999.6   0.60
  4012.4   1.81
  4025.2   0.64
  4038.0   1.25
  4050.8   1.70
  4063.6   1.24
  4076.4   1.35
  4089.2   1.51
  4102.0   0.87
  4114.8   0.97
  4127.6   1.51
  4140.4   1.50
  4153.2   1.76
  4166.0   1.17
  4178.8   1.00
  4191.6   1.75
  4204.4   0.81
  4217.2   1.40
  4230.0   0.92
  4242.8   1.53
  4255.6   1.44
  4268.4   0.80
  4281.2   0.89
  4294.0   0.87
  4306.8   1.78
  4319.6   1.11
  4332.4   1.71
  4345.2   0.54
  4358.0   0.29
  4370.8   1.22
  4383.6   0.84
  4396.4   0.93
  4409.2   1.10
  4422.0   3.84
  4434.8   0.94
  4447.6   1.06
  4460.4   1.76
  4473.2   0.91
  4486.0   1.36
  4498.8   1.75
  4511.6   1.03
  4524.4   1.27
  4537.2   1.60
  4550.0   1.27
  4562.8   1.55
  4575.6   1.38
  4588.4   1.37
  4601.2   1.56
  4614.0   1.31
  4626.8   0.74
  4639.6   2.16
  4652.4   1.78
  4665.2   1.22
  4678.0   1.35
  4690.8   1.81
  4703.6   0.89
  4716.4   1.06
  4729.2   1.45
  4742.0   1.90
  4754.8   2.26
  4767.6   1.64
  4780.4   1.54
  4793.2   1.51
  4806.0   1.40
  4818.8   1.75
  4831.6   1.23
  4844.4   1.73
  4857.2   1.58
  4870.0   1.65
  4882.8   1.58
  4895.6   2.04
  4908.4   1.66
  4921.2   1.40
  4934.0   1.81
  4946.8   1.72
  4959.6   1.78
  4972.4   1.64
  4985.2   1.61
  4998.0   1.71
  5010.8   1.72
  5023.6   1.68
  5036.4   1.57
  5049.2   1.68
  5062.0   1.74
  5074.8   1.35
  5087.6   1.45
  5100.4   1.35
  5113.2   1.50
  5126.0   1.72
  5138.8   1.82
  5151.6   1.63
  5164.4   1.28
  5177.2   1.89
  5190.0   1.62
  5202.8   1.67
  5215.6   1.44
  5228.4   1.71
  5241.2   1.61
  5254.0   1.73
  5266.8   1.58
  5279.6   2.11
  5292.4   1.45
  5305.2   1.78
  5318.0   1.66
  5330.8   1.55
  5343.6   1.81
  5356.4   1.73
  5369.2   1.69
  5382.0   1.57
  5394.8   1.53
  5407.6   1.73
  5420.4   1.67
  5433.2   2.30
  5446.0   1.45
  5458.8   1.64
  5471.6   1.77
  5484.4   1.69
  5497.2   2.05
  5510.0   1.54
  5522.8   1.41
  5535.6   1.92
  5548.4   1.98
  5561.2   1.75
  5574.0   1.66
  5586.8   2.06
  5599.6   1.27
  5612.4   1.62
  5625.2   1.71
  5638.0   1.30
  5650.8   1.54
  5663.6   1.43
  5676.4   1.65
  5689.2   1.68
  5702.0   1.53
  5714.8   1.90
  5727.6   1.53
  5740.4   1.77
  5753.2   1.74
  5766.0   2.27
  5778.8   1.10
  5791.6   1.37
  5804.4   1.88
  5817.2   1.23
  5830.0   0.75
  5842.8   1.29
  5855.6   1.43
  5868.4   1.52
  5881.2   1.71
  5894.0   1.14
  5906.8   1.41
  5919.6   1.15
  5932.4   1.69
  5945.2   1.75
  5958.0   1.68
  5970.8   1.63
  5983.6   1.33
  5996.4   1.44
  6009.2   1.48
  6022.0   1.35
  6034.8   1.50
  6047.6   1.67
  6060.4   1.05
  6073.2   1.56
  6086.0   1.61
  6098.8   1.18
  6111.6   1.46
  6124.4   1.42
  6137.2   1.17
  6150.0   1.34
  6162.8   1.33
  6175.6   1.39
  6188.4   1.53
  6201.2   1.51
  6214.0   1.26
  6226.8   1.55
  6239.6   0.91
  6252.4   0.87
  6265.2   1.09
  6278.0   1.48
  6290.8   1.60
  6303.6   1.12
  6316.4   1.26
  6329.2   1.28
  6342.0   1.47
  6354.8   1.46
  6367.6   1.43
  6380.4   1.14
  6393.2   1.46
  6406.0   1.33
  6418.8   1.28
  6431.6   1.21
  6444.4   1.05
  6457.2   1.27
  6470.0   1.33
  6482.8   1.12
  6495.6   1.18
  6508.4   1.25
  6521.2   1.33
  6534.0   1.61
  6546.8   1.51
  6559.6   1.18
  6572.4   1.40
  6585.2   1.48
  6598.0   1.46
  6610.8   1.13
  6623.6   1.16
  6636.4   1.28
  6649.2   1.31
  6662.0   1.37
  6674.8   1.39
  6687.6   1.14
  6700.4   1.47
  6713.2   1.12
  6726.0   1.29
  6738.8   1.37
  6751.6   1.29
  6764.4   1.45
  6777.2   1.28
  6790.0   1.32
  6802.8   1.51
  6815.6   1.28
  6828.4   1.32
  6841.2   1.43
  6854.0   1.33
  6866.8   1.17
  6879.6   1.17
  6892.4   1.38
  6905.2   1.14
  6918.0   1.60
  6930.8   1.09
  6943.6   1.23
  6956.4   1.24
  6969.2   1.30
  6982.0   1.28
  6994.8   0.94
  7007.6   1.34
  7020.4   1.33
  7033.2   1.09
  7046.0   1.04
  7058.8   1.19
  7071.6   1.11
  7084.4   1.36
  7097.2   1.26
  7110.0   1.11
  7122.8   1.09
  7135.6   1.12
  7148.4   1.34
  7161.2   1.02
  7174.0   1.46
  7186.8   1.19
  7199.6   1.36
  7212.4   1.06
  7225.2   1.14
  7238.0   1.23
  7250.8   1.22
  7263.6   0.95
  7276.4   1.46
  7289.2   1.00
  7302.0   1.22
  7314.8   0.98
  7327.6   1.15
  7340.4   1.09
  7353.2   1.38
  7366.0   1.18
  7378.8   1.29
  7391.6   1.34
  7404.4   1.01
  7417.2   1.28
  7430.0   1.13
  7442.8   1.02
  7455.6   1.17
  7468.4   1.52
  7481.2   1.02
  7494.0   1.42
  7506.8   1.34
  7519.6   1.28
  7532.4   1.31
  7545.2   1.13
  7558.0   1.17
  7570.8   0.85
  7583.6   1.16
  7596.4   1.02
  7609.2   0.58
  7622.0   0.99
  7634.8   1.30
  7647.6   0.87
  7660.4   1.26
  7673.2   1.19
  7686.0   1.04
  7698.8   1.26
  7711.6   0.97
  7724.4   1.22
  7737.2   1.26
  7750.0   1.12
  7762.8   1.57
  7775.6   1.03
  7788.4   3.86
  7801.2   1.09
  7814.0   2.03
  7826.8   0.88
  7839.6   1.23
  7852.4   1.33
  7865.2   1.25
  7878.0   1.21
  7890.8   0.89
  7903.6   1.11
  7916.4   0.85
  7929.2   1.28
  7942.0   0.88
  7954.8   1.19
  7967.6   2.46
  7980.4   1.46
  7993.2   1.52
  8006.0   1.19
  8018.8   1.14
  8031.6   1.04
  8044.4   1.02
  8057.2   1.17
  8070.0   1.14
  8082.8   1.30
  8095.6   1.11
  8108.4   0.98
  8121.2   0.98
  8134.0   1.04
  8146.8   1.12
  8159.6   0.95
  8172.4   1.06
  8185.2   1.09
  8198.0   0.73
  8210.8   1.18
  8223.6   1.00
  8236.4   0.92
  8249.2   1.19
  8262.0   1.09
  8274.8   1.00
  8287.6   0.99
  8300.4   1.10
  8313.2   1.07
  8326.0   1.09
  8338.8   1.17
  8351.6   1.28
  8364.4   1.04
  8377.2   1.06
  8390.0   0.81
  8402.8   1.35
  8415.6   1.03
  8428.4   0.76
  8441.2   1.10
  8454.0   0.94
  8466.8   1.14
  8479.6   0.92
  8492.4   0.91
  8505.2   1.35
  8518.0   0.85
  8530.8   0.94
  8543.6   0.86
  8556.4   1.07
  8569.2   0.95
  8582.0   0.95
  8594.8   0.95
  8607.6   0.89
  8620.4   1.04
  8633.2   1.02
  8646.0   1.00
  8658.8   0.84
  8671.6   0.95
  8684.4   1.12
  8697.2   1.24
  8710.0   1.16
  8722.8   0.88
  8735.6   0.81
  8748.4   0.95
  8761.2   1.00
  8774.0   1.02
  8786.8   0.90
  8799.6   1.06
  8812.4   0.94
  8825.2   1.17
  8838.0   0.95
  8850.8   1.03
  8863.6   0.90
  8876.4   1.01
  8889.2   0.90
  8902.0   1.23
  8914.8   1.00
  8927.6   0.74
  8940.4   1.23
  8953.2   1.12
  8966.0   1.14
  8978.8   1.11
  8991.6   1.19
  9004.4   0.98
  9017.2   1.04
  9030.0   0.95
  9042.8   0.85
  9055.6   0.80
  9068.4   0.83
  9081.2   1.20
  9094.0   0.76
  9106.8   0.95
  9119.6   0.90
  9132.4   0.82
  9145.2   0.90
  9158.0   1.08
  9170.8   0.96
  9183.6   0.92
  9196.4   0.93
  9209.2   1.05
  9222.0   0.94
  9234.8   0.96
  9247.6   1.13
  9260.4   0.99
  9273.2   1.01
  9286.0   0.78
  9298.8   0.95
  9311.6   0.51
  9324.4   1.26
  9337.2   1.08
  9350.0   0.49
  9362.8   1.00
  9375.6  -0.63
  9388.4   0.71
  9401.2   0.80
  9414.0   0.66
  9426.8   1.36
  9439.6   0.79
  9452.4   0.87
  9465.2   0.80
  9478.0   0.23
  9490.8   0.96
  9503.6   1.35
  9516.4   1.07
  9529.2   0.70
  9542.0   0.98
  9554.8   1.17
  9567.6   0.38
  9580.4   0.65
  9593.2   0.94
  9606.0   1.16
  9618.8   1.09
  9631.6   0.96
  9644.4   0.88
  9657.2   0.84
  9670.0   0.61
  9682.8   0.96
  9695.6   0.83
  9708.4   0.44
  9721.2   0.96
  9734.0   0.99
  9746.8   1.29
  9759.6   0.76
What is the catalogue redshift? 0.186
